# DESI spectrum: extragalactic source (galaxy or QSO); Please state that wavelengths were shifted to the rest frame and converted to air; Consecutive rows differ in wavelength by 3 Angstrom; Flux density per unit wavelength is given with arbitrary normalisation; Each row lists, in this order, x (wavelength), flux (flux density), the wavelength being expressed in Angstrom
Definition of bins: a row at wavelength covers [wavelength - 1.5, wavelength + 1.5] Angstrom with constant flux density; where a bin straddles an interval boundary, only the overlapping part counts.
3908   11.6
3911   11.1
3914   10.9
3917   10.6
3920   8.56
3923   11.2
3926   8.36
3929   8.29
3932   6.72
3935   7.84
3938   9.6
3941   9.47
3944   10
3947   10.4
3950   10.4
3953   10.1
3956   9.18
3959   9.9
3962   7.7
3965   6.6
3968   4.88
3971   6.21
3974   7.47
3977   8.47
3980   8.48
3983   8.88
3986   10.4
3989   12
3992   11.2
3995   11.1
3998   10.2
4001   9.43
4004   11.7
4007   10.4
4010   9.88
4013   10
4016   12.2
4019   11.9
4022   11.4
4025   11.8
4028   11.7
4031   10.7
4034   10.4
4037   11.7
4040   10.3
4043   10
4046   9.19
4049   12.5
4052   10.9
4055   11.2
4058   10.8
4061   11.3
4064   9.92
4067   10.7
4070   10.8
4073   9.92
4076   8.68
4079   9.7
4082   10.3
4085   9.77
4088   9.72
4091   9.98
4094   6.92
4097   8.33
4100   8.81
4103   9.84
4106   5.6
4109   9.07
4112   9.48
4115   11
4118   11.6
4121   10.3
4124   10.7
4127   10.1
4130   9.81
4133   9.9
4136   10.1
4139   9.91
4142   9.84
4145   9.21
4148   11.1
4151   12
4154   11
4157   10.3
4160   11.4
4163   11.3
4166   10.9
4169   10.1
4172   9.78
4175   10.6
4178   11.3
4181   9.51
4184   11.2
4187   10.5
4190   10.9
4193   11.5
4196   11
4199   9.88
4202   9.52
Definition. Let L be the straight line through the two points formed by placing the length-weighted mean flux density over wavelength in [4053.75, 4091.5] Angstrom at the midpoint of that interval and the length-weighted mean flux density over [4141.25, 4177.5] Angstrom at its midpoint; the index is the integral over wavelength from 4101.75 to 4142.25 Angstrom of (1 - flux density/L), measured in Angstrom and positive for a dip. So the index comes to 2.6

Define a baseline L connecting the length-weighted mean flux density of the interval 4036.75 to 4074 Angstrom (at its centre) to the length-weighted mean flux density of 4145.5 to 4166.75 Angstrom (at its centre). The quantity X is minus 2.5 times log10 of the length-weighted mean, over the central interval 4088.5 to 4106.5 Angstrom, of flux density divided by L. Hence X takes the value 0.27 mag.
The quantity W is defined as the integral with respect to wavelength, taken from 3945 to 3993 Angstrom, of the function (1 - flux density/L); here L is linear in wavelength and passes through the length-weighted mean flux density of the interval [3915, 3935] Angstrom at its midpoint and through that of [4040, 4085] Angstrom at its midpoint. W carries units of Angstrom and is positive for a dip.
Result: 2.6 Angstrom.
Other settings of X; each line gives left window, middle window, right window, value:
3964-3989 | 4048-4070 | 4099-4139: -0.22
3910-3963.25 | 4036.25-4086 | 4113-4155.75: -0.04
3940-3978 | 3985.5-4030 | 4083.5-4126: -0.25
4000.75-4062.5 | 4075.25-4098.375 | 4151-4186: 0.18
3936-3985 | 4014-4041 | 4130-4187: -0.22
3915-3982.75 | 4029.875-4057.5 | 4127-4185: -0.14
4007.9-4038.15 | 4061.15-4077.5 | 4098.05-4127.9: 0.03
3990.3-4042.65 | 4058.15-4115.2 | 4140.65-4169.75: 0.15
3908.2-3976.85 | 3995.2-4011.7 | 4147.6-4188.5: -0.10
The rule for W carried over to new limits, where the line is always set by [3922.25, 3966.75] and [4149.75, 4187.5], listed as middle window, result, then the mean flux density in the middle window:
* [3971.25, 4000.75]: -1.0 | 9.63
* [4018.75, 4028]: -2.0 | 11.7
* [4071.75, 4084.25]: 0.5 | 9.65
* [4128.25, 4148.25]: 1.2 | 9.91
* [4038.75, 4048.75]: -0.4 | 10.2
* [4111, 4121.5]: -0.3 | 10.7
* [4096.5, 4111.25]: 2.7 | 8.39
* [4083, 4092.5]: 0.3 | 9.85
